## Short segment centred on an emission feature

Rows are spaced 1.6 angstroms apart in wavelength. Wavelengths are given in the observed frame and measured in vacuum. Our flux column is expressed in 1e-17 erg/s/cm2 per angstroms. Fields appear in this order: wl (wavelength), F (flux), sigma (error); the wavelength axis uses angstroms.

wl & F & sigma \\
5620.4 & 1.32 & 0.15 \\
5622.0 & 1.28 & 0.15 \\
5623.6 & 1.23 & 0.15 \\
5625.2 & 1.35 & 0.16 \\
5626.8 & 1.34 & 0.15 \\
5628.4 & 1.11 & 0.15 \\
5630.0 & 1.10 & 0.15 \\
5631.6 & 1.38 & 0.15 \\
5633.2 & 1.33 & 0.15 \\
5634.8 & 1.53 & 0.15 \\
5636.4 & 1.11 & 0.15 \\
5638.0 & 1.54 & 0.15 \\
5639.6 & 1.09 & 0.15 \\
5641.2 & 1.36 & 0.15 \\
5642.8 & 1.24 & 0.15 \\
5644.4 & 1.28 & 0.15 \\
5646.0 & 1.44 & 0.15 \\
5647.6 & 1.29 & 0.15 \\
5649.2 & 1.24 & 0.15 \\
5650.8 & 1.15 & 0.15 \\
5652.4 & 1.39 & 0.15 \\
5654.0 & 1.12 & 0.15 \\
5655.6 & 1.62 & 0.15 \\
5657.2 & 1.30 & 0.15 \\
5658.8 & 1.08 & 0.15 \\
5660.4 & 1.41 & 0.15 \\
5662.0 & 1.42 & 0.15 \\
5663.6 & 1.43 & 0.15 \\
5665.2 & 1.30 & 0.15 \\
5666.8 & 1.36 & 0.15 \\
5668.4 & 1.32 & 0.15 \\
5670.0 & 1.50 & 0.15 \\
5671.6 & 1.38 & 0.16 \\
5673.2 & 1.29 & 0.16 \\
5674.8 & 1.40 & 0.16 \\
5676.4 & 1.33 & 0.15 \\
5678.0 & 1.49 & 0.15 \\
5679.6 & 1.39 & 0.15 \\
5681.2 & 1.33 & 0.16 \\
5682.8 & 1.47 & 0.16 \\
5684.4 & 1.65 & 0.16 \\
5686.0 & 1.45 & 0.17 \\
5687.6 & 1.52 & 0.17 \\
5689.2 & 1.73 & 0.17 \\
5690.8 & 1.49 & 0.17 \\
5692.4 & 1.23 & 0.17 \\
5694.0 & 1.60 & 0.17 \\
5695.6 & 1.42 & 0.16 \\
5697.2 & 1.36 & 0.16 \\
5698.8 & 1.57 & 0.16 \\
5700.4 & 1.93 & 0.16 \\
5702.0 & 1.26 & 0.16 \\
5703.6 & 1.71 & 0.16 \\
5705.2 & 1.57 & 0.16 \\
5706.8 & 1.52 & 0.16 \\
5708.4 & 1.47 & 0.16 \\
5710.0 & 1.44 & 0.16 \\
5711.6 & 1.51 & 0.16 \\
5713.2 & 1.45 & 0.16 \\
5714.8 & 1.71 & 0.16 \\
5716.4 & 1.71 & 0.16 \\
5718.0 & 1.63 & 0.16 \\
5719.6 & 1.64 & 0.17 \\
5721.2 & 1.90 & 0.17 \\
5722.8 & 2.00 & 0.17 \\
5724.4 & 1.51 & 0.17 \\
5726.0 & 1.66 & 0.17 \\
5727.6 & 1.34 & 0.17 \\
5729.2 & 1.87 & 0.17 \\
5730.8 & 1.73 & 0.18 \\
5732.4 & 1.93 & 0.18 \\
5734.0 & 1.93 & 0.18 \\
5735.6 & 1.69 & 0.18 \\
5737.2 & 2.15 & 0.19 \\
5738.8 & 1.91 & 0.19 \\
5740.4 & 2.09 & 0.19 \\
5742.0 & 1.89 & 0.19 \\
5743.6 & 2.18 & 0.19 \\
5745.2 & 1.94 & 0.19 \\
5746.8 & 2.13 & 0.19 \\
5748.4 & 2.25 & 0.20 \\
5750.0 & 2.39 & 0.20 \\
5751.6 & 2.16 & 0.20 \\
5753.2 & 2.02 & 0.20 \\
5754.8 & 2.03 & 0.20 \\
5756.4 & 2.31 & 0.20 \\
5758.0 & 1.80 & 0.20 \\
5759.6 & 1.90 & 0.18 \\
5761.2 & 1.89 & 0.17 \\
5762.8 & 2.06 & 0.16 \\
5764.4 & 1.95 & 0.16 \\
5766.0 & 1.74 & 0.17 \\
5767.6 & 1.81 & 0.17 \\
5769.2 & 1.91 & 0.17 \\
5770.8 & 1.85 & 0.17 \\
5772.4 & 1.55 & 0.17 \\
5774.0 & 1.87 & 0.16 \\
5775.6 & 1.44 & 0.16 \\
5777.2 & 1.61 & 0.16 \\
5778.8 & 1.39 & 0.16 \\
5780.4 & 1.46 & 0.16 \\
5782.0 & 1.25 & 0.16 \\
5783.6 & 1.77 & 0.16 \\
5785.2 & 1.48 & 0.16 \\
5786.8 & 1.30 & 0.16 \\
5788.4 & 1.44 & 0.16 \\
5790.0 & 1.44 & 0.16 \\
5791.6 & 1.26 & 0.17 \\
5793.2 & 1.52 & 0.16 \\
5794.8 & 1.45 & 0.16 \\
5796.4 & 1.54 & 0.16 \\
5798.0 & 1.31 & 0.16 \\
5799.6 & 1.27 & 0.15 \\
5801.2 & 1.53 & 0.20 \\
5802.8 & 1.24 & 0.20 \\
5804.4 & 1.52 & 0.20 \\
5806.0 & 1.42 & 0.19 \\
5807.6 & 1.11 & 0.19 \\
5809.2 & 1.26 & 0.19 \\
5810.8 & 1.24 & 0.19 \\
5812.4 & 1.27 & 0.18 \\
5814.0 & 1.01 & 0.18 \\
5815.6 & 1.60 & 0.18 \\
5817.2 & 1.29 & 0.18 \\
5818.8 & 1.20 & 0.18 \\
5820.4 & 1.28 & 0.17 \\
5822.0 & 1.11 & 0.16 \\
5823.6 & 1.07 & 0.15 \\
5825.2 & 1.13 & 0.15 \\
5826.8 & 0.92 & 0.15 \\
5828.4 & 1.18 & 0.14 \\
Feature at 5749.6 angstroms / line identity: C III] 1909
